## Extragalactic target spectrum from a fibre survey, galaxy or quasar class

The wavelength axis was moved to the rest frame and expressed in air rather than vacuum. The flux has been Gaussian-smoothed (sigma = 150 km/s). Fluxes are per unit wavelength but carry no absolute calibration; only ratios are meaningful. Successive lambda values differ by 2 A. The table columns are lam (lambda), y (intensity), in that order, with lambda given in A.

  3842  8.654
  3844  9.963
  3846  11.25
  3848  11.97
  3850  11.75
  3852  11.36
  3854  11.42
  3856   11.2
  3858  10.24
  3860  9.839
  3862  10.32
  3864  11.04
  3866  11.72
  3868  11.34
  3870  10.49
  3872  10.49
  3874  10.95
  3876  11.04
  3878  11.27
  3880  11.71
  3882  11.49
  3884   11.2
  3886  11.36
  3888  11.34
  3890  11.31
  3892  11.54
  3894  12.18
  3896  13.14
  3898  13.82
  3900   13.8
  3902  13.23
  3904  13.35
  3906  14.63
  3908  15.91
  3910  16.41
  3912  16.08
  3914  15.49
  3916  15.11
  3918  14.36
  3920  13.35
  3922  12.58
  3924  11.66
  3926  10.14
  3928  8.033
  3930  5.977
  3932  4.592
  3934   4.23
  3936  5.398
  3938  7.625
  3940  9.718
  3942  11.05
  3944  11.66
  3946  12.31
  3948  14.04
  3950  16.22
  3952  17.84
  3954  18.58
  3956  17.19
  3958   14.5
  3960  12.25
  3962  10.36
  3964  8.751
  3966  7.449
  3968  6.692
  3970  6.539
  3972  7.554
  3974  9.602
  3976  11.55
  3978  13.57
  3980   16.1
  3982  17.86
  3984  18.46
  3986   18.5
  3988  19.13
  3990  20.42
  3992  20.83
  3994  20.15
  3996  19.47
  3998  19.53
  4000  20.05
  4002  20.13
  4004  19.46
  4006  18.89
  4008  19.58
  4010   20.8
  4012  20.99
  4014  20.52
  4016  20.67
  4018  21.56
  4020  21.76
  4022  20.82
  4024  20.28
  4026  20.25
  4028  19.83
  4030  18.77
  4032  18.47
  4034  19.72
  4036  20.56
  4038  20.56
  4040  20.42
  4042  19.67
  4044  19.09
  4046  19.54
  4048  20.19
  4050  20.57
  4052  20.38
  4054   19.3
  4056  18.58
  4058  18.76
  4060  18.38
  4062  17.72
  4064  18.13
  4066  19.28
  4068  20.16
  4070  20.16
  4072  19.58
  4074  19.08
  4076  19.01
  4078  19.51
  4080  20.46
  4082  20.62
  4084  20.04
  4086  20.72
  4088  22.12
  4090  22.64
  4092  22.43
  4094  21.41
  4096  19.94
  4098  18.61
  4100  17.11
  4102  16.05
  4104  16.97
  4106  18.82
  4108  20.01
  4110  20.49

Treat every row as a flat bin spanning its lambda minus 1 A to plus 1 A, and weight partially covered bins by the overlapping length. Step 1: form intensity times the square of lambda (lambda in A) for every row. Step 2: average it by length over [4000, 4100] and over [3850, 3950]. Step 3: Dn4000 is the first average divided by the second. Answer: 1.9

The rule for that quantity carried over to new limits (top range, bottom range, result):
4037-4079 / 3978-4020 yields 1.02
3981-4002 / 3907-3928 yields 1.46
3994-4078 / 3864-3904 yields 1.81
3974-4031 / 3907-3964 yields 1.62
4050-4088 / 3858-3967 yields 1.78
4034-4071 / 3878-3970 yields 1.75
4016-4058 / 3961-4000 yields 1.42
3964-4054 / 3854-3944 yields 1.67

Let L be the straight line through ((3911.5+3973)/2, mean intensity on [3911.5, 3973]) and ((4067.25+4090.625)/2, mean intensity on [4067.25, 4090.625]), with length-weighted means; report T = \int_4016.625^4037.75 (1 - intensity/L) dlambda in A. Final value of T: -4.3 A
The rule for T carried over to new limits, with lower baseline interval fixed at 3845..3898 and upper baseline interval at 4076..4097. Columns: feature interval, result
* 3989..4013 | -4.1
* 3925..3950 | 9.3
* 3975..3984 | 0.5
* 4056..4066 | 0.7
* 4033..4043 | -0.8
